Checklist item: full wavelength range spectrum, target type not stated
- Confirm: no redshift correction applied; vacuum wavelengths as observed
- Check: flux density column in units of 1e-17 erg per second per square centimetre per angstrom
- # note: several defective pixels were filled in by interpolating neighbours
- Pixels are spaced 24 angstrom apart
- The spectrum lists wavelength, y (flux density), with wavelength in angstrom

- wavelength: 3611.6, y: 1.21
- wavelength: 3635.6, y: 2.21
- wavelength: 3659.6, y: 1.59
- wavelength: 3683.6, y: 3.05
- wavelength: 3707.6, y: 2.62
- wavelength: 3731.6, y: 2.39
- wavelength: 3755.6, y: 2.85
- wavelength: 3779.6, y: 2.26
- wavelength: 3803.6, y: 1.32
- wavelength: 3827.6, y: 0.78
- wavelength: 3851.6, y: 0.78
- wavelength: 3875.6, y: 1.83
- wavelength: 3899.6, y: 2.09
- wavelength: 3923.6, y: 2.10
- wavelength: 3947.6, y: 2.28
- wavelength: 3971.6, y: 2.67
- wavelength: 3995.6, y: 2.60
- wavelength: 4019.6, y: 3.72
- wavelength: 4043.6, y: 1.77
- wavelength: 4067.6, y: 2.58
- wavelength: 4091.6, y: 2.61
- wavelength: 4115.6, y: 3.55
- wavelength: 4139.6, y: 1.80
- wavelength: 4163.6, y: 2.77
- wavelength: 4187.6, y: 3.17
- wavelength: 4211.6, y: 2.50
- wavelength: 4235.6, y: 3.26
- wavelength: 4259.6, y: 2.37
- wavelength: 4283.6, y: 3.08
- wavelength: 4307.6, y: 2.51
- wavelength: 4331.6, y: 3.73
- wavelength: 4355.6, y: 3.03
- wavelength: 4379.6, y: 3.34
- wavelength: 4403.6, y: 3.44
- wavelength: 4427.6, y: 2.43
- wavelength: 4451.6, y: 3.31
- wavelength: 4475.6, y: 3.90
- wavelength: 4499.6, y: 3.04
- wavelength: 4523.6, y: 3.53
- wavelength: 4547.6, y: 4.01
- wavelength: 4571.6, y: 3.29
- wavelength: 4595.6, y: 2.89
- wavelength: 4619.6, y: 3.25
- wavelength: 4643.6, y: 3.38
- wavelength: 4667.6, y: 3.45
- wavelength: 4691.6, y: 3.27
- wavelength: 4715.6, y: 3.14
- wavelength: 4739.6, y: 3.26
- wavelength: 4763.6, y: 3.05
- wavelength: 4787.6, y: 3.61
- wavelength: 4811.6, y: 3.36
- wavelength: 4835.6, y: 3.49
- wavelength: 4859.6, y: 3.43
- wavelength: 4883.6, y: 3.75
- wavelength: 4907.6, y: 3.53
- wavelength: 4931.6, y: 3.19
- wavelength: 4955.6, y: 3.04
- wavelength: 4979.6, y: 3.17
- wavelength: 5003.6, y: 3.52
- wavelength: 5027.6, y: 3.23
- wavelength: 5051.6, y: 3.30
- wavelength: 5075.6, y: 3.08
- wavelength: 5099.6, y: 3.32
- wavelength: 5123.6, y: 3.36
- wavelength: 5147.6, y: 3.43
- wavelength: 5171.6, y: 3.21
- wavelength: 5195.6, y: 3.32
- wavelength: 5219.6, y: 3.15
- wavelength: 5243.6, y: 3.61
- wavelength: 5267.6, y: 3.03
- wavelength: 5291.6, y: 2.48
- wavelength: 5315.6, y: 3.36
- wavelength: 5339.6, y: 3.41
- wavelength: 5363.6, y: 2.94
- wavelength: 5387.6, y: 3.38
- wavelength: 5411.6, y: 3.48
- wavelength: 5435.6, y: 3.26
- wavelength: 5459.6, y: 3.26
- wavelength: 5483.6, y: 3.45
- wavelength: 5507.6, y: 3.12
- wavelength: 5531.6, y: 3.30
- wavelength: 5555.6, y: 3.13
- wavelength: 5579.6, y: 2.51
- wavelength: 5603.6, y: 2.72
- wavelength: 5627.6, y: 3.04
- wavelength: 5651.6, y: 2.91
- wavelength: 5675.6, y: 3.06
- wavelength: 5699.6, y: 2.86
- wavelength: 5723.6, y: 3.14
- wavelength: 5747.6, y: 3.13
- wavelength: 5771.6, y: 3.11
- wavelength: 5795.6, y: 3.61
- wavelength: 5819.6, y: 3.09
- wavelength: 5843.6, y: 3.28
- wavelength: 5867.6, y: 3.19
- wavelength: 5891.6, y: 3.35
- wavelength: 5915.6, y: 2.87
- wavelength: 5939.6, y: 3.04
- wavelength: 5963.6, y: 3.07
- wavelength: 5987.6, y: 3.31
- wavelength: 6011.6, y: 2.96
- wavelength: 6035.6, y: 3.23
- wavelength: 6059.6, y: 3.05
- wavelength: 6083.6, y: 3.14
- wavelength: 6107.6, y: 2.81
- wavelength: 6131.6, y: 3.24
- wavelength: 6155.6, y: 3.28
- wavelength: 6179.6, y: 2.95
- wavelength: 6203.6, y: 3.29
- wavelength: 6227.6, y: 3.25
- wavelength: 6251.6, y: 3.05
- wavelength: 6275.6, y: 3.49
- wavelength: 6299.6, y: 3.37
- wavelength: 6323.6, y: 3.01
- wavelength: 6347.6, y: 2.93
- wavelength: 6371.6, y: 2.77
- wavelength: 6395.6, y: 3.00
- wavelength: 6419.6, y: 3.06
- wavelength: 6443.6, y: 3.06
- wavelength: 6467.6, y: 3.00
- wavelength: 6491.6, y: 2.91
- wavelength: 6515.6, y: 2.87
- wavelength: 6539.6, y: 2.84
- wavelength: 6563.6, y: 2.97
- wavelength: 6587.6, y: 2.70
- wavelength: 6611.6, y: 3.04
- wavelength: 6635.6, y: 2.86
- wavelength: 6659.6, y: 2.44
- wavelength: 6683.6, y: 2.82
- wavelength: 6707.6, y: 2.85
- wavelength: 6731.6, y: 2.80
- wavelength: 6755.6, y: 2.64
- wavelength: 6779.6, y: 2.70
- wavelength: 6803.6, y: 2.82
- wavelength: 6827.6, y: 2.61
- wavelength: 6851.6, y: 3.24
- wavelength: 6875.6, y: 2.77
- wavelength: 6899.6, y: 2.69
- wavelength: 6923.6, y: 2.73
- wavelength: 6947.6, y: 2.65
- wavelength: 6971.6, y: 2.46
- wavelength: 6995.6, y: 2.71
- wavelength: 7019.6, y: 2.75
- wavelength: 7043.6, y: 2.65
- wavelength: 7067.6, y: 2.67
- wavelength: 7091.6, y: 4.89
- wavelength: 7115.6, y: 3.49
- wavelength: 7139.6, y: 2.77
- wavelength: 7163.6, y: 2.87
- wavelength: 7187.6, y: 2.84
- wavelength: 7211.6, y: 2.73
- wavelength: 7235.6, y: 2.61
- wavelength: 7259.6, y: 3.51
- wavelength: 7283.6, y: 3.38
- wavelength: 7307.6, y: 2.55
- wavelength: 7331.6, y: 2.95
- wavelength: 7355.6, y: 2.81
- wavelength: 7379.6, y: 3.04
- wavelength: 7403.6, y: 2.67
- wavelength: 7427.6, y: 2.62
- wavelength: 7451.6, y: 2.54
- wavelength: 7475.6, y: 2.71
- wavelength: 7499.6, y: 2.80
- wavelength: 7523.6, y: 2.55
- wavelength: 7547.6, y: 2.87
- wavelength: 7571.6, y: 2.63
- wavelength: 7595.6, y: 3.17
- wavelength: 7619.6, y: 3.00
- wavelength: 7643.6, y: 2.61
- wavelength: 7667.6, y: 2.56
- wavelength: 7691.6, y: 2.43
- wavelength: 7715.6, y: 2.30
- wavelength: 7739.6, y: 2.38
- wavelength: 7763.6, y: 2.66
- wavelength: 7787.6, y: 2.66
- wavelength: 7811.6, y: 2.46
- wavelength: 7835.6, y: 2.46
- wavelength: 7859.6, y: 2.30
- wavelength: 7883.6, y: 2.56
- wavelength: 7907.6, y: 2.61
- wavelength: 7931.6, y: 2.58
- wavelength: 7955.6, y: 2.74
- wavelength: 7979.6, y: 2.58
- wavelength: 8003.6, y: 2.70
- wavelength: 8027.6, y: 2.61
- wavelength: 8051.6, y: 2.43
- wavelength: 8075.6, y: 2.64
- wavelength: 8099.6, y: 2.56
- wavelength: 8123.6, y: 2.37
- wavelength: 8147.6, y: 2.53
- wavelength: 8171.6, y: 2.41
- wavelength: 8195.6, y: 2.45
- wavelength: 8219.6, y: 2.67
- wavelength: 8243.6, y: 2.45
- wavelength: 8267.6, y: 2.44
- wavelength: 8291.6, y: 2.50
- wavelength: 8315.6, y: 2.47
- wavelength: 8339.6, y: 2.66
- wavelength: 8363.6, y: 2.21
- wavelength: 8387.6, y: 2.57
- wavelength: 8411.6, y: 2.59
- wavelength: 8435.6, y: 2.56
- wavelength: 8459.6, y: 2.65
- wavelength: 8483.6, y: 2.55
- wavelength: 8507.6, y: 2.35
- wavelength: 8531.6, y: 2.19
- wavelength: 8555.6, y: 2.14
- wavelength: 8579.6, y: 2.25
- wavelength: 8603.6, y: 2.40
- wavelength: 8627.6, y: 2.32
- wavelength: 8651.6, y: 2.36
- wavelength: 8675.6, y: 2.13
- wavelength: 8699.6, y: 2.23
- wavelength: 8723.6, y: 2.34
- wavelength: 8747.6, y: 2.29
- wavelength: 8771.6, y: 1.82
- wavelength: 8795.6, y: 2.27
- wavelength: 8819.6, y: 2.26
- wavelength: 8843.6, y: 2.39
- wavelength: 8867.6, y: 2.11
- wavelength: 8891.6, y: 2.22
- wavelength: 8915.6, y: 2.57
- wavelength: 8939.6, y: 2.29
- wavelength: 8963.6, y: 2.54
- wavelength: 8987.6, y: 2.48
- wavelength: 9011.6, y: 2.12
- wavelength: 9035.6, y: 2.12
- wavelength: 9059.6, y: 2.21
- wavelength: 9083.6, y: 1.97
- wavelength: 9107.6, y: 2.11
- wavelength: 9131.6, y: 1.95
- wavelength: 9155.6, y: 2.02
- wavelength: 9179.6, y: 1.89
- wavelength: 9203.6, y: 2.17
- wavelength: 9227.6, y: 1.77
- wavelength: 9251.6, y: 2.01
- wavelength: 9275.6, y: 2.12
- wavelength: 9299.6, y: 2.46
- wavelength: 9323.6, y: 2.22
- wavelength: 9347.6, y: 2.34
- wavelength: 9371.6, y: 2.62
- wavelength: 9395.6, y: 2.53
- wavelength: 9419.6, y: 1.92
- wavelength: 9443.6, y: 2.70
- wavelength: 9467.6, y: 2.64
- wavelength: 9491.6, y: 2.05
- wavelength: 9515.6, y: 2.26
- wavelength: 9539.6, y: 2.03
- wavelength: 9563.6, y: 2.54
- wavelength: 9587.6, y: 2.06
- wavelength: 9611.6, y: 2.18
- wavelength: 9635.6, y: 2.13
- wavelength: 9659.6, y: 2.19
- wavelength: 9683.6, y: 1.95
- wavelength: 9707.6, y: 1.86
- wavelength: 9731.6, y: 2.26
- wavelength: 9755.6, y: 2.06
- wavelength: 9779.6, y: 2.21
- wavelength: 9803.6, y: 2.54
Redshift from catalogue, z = 0.08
